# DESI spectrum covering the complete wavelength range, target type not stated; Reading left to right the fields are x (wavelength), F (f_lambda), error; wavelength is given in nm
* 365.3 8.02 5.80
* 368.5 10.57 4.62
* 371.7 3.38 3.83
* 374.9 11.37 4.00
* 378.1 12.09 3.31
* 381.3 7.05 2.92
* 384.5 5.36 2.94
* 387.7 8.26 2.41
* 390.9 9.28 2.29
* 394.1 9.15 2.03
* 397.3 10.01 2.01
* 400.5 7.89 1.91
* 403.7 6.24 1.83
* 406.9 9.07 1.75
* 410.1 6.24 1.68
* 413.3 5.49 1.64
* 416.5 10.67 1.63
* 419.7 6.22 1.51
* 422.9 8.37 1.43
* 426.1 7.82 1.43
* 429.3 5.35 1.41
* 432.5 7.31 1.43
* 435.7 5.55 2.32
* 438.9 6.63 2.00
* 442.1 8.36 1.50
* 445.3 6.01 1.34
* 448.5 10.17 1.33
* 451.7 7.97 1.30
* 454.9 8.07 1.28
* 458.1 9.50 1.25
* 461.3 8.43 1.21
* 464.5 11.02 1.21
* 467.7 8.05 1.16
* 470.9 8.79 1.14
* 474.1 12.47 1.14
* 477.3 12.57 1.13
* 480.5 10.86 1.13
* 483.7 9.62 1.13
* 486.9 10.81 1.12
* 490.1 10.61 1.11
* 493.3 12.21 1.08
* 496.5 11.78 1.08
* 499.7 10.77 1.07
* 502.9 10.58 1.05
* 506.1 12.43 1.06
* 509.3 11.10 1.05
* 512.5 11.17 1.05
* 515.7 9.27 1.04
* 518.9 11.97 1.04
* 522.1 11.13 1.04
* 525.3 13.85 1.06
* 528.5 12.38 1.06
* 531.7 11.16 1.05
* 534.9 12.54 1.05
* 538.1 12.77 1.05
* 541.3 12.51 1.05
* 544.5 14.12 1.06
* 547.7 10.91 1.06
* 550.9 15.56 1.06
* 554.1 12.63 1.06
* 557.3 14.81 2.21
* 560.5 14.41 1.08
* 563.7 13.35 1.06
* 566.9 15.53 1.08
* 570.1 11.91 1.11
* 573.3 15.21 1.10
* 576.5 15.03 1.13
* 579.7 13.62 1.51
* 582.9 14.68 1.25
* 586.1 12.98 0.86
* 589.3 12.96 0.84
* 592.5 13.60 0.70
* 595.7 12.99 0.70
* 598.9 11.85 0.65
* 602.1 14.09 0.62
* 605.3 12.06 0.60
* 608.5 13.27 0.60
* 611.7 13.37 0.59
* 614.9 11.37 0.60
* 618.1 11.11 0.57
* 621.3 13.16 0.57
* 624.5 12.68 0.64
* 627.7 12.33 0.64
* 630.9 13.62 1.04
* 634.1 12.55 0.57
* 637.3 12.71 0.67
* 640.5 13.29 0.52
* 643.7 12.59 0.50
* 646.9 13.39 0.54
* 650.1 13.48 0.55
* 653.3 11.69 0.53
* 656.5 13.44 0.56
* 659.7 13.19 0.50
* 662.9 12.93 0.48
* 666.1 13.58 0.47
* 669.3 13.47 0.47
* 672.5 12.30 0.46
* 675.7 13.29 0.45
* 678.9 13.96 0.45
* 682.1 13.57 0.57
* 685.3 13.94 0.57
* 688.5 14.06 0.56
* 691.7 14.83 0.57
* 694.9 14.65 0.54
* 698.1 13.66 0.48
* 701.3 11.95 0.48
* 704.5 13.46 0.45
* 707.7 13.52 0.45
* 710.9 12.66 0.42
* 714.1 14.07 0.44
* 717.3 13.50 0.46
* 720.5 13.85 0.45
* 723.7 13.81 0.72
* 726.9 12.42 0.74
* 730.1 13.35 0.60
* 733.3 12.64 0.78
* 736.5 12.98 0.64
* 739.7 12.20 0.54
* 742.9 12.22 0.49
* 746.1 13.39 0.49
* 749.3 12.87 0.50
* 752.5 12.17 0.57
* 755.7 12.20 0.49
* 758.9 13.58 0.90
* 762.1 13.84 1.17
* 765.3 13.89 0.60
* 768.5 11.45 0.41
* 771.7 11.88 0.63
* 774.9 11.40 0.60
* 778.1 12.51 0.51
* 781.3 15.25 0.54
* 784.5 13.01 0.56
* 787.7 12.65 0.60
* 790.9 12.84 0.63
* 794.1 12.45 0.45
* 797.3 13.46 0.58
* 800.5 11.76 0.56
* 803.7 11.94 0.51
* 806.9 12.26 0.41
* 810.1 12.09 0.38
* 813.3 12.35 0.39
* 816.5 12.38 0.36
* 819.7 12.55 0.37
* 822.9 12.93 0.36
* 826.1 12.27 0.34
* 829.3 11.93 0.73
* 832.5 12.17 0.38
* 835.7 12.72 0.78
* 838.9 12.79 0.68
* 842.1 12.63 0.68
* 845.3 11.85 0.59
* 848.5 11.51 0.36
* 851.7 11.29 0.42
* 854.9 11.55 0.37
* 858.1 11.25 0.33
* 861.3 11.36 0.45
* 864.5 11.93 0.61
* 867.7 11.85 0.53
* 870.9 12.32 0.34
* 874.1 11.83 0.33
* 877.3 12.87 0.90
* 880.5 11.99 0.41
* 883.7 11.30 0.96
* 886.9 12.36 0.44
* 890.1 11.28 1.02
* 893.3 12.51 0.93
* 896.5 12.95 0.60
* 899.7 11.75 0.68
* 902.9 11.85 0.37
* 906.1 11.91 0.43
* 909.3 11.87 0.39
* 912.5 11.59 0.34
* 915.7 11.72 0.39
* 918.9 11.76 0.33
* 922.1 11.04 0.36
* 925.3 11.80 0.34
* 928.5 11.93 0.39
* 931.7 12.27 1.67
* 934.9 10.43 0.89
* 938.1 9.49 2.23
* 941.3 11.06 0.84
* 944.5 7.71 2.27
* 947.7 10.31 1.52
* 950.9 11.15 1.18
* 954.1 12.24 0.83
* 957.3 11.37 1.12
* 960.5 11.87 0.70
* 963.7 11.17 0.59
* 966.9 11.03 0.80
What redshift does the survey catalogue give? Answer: 0.189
